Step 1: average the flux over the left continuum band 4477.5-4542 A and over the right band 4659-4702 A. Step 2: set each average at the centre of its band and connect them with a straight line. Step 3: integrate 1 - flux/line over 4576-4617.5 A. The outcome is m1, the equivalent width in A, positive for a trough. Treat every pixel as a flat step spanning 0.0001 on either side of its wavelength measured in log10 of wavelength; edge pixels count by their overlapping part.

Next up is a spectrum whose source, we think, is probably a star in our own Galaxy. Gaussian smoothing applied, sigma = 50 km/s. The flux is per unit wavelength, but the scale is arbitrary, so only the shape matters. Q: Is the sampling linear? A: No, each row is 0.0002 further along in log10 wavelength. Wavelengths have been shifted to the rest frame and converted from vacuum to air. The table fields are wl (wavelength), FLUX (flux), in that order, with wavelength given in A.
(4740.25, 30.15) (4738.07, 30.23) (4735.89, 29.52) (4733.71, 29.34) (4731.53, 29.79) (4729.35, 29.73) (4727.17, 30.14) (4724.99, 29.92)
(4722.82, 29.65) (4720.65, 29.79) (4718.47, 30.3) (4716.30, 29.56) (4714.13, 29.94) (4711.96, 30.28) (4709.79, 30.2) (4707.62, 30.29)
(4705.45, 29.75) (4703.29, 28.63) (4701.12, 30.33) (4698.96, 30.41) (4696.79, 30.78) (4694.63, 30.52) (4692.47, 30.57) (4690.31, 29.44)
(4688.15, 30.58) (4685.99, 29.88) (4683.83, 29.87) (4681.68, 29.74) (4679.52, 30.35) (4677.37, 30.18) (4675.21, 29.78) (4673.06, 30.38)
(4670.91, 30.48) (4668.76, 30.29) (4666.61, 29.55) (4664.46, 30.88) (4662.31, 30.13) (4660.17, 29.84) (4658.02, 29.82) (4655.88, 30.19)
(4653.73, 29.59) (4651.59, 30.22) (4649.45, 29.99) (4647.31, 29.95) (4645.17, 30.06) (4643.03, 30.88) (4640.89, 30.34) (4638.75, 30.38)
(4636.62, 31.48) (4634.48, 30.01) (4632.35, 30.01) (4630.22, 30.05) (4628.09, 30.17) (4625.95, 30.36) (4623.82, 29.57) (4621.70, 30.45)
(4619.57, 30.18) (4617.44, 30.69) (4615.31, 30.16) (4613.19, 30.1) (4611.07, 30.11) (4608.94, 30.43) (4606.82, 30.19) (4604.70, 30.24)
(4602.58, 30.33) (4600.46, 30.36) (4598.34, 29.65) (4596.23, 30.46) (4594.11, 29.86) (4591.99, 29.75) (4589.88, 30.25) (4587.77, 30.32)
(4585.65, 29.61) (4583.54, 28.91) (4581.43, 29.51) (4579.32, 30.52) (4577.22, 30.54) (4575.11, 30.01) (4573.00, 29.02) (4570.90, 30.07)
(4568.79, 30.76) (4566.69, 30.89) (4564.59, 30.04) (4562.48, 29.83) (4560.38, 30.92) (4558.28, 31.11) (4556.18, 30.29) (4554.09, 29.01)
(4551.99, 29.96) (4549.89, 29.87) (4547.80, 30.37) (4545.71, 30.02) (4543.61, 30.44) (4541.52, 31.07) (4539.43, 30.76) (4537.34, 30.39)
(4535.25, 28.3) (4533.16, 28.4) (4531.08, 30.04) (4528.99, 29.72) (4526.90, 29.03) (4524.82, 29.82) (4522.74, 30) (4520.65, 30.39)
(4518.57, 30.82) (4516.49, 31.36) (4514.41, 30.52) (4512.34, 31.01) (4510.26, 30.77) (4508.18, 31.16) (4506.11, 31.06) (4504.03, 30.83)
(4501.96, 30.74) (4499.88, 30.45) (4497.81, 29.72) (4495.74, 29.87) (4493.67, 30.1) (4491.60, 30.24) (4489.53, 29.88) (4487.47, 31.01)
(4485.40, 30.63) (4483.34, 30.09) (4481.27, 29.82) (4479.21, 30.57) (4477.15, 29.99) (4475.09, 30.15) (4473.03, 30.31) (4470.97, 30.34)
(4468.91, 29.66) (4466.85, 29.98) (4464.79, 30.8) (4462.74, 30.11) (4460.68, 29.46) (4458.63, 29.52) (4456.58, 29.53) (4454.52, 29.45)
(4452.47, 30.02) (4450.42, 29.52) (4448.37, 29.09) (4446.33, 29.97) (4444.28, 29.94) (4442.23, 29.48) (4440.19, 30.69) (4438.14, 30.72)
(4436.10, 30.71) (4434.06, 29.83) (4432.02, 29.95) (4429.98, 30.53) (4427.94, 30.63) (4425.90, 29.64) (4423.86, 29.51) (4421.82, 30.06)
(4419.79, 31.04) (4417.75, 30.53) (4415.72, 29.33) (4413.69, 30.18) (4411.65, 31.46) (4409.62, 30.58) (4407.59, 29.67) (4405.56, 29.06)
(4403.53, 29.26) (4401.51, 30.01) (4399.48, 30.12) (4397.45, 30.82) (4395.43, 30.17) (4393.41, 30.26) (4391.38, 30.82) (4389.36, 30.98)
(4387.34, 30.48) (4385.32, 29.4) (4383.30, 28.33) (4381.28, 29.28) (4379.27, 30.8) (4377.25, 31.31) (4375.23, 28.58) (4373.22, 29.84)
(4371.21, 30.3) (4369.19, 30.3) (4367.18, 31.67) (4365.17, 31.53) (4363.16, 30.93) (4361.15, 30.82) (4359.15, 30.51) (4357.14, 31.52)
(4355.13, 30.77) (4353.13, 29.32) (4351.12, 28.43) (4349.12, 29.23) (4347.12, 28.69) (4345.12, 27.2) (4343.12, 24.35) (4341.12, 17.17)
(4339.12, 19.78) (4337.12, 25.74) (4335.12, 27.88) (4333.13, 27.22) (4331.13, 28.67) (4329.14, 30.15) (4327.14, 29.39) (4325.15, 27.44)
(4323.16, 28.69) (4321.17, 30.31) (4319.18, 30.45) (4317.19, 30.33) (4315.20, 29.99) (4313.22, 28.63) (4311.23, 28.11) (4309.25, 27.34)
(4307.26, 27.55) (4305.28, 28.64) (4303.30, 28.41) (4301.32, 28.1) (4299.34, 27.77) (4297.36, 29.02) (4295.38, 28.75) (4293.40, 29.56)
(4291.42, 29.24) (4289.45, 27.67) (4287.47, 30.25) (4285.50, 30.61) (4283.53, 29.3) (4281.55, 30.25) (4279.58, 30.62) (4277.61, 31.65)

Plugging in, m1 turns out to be 0.2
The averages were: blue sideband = 30.3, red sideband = 30.2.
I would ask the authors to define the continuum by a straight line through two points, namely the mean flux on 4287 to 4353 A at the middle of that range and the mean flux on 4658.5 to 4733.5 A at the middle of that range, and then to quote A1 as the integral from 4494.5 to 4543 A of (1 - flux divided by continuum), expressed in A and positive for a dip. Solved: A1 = -2.1 A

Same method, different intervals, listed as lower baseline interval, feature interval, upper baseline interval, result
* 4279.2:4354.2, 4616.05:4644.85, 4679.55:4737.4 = -0.7 A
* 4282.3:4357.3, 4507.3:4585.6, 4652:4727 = -2.2 A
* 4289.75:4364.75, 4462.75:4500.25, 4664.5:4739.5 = -1.5 A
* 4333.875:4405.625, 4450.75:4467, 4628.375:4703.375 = -0.2 A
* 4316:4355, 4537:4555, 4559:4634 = -0.4 A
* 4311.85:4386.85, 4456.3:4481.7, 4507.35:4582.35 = -0.3 A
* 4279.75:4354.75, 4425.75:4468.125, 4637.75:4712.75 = -1.6 A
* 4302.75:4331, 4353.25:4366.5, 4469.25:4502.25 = -0.7 A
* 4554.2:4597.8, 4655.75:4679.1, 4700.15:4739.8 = -0.2 A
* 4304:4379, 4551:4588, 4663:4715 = -0.6 A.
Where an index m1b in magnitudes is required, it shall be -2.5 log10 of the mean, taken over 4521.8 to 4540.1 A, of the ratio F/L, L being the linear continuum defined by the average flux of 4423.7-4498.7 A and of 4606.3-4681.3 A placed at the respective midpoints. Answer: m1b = 0.019 mag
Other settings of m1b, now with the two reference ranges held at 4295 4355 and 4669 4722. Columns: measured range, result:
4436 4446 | -0.06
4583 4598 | -0.02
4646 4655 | 0.00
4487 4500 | -0.05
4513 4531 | -0.04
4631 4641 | -0.03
